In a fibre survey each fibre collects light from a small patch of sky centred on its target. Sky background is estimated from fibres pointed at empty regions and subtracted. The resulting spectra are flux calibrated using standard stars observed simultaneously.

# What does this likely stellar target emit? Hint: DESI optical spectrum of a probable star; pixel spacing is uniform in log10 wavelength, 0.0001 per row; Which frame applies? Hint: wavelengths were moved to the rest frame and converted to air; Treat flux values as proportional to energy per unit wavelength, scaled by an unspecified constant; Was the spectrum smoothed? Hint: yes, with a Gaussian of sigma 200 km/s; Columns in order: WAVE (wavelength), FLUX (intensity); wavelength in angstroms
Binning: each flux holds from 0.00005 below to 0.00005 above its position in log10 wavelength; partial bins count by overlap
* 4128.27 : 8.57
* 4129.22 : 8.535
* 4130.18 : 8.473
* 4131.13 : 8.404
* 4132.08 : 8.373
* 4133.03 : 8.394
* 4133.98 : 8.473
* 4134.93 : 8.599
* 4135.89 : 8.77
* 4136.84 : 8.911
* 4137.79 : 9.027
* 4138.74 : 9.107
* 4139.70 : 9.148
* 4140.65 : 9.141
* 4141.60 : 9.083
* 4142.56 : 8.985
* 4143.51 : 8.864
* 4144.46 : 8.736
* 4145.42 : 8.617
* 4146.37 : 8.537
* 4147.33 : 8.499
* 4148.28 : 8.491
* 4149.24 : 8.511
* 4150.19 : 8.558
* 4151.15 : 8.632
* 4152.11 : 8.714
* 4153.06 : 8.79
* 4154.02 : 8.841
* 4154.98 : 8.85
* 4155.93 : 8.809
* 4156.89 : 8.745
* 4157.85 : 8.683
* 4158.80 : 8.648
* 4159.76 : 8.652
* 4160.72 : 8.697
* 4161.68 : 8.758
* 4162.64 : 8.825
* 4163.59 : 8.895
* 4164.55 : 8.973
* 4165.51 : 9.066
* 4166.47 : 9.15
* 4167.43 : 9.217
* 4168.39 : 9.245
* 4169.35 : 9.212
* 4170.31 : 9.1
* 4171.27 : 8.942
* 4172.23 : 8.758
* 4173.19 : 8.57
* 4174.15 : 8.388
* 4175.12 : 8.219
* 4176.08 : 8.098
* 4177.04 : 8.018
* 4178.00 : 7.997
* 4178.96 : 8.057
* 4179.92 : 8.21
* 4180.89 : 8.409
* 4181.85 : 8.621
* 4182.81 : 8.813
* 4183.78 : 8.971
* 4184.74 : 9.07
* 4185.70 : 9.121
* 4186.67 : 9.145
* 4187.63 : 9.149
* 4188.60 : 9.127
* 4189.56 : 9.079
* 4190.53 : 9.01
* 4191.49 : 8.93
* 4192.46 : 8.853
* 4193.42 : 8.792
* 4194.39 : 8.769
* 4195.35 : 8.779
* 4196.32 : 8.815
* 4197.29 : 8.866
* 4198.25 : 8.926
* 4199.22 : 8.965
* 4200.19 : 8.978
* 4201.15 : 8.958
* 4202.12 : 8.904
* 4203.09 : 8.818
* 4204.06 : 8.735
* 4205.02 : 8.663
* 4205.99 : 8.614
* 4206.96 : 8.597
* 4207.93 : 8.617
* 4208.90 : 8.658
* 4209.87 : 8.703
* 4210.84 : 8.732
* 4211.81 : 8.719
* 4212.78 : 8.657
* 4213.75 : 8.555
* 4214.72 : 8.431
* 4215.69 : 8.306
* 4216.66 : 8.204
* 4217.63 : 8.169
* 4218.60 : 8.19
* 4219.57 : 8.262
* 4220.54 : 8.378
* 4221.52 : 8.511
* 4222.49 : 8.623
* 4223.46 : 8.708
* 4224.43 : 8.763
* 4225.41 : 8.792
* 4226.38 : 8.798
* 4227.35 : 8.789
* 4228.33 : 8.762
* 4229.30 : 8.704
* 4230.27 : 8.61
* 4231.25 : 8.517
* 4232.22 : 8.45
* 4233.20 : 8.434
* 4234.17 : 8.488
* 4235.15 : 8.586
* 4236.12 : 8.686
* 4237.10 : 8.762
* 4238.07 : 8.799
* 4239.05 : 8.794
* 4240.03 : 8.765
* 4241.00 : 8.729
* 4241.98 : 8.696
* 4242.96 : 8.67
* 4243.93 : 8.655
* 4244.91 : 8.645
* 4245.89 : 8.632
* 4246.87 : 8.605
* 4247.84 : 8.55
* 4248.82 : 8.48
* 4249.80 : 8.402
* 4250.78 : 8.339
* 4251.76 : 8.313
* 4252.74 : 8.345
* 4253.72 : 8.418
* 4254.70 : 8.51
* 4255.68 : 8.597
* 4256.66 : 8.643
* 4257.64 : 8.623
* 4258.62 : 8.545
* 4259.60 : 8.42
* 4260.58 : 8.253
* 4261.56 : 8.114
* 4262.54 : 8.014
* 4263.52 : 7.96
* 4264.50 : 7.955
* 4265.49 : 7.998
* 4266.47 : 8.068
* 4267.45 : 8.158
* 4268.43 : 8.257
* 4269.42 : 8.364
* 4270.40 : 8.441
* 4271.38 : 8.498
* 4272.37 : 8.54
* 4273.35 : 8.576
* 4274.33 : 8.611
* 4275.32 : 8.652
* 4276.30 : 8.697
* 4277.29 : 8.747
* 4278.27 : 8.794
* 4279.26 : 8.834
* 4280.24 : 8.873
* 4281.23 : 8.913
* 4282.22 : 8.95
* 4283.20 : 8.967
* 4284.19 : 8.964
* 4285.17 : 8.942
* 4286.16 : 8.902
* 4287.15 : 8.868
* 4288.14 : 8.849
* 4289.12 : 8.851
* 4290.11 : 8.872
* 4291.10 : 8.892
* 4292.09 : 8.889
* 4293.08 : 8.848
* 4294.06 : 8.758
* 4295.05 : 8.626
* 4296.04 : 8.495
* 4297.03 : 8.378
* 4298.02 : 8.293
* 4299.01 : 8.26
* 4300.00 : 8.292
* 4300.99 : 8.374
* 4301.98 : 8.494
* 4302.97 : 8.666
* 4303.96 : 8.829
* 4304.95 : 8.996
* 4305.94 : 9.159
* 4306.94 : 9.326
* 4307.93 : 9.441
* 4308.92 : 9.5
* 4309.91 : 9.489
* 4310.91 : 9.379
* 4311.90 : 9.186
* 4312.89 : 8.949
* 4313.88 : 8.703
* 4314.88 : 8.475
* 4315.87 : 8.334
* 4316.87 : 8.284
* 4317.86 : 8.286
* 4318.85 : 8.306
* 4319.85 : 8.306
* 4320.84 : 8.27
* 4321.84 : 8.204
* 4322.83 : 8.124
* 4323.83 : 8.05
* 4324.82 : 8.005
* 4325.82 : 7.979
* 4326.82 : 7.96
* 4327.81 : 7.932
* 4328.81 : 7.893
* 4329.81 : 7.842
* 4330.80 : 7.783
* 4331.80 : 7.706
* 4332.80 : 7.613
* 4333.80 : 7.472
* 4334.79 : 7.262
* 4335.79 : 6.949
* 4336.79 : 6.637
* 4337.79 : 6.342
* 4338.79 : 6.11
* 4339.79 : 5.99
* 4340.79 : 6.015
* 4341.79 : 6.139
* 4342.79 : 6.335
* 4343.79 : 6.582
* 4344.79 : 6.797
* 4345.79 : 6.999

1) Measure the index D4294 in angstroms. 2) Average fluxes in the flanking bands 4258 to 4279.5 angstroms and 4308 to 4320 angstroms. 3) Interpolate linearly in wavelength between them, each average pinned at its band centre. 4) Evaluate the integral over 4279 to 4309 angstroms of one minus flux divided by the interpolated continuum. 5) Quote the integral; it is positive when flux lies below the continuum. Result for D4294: -0.66 angstroms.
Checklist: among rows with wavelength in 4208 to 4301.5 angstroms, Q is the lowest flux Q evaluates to 7.955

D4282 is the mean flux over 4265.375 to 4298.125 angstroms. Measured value 8.67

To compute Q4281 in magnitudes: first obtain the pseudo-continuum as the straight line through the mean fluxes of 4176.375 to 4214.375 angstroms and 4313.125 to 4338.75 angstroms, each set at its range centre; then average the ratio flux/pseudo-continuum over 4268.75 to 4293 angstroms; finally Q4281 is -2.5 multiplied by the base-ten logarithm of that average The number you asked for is -0.08 mag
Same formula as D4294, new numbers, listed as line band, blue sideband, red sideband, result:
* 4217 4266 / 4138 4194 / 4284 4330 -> 1.0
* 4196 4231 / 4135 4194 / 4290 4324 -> 0.4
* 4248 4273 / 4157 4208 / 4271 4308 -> 1.2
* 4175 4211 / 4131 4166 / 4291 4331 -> -0.2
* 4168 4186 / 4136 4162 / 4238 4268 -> 0.2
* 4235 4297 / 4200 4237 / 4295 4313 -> 1.1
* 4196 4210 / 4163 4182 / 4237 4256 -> -0.3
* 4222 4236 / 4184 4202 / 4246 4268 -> -0.1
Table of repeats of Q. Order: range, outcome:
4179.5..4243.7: 8.169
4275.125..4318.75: 8.26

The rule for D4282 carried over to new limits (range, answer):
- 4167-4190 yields 8.73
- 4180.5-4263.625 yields 8.65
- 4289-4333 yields 8.52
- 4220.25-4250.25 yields 8.64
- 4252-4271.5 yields 8.31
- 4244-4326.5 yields 8.58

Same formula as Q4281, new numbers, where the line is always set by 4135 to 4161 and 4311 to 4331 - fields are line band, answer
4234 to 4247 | -0.02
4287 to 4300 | -0.04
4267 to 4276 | -0.01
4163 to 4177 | -0.01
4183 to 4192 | -0.05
